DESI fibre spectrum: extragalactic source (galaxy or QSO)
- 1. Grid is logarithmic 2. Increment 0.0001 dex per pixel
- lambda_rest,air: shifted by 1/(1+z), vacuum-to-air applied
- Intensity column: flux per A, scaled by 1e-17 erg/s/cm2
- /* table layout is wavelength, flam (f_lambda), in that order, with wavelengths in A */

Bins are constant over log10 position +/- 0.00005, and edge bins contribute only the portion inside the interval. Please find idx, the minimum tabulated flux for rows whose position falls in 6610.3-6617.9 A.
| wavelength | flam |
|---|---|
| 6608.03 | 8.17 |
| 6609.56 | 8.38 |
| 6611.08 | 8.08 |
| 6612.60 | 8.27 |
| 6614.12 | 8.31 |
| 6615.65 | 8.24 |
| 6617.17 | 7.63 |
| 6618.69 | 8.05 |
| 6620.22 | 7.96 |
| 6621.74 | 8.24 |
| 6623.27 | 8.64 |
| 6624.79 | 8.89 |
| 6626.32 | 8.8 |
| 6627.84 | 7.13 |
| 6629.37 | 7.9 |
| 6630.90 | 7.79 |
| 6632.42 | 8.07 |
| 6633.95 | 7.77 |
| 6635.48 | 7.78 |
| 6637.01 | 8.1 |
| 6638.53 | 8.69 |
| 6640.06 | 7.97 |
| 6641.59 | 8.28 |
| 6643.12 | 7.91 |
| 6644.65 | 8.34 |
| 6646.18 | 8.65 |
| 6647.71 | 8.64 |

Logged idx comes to 7.63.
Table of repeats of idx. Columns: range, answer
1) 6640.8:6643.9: 7.91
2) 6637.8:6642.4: 7.97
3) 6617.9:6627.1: 7.96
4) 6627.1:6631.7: 7.13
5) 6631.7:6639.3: 7.77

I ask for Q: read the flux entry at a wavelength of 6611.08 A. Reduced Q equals 8.08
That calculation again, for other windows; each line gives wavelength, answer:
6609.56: 8.38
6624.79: 8.89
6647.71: 8.64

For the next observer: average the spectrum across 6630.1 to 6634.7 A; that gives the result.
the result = 7.88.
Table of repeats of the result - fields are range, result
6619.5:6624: 8.28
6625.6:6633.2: 7.94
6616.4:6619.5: 7.85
